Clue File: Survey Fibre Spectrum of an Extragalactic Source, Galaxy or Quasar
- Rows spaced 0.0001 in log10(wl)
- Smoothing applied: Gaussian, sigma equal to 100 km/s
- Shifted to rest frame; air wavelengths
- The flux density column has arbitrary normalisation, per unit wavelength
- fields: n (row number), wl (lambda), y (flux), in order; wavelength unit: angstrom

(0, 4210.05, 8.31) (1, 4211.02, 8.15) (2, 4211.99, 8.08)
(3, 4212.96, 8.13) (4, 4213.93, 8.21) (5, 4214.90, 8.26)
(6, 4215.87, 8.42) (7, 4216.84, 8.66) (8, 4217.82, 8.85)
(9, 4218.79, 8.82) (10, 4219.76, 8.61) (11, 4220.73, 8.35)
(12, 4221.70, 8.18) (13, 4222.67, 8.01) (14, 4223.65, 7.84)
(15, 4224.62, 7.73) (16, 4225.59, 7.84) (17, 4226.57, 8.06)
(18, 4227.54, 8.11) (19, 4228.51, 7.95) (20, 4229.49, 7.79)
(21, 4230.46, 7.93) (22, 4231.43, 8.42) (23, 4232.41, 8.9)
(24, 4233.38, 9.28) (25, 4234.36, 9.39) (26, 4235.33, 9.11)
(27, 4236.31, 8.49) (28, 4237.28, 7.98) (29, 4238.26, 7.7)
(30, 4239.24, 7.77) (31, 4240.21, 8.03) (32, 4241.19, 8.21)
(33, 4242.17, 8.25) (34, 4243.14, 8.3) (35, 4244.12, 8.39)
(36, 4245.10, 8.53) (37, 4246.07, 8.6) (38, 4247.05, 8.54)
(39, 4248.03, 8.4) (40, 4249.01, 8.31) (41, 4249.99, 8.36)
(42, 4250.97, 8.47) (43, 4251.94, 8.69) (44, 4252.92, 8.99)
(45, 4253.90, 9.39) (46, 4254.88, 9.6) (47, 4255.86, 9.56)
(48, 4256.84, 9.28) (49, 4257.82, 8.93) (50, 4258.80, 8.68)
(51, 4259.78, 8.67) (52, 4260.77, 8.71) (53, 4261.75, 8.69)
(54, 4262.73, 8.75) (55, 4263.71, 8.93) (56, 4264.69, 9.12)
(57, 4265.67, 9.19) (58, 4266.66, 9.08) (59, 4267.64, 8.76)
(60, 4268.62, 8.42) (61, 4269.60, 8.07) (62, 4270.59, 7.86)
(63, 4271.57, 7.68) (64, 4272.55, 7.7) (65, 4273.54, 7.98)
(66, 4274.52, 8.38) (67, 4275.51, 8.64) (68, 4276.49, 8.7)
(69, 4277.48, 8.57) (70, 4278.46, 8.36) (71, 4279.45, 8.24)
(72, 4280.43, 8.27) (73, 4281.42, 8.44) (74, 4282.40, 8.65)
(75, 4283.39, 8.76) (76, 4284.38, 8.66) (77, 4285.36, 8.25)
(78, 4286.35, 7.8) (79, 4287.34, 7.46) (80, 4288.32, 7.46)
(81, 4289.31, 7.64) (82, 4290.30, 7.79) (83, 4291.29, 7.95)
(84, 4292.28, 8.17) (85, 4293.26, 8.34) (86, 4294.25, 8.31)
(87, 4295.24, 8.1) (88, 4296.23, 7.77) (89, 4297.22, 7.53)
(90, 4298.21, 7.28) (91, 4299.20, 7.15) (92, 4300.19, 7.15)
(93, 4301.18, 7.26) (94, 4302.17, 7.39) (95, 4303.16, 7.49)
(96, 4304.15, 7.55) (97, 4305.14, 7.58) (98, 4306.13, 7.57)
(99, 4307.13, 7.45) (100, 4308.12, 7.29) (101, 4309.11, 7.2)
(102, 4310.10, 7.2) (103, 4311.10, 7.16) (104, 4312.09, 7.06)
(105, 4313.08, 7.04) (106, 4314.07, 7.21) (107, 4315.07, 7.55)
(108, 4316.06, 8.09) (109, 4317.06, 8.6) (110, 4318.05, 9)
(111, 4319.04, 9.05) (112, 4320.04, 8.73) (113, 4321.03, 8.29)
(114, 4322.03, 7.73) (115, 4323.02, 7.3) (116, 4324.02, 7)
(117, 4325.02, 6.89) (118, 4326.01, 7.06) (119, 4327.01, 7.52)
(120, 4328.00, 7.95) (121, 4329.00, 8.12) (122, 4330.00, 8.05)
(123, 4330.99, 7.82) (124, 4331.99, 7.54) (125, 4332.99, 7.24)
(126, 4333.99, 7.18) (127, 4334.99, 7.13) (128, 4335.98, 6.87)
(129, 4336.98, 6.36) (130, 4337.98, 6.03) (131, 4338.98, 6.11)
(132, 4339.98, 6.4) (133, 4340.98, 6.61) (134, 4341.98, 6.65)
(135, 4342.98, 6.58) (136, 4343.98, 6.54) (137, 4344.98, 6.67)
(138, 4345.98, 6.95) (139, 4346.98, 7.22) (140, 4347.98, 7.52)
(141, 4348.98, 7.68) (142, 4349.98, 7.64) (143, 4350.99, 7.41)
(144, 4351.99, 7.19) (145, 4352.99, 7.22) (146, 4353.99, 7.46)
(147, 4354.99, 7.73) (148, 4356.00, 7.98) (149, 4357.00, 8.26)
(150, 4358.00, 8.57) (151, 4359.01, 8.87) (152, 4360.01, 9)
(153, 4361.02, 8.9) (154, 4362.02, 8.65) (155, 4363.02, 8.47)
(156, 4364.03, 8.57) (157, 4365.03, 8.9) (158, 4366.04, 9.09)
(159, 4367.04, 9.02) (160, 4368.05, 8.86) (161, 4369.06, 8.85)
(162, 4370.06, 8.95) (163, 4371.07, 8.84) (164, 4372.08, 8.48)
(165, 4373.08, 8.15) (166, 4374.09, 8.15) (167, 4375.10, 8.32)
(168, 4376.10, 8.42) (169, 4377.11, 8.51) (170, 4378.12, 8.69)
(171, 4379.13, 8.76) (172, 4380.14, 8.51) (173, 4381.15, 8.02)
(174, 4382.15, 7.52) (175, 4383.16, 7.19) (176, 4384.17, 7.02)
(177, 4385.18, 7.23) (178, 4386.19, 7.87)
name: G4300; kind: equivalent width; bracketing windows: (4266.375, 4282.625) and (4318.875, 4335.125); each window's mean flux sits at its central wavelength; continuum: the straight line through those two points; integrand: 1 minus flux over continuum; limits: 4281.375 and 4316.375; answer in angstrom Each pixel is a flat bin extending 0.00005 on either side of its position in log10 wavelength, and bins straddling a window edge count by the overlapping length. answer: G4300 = 1.5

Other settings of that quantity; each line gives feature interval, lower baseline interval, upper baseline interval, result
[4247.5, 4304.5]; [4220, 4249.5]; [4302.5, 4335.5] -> -2.4 angstrom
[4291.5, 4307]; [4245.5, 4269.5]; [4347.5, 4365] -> 1.6 angstrom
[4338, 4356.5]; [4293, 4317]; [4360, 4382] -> 2.6 angstrom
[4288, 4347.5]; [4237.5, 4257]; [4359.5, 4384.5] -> 7.6 angstrom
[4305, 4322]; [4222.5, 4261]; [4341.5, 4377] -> 0.9 angstrom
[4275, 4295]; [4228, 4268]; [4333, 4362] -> -0.2 angstrom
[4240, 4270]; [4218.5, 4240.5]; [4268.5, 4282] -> -1.7 angstrom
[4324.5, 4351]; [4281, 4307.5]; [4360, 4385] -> 3.5 angstrom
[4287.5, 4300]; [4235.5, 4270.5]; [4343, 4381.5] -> 1.0 angstrom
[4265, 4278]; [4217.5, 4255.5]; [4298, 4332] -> -0.5 angstrom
